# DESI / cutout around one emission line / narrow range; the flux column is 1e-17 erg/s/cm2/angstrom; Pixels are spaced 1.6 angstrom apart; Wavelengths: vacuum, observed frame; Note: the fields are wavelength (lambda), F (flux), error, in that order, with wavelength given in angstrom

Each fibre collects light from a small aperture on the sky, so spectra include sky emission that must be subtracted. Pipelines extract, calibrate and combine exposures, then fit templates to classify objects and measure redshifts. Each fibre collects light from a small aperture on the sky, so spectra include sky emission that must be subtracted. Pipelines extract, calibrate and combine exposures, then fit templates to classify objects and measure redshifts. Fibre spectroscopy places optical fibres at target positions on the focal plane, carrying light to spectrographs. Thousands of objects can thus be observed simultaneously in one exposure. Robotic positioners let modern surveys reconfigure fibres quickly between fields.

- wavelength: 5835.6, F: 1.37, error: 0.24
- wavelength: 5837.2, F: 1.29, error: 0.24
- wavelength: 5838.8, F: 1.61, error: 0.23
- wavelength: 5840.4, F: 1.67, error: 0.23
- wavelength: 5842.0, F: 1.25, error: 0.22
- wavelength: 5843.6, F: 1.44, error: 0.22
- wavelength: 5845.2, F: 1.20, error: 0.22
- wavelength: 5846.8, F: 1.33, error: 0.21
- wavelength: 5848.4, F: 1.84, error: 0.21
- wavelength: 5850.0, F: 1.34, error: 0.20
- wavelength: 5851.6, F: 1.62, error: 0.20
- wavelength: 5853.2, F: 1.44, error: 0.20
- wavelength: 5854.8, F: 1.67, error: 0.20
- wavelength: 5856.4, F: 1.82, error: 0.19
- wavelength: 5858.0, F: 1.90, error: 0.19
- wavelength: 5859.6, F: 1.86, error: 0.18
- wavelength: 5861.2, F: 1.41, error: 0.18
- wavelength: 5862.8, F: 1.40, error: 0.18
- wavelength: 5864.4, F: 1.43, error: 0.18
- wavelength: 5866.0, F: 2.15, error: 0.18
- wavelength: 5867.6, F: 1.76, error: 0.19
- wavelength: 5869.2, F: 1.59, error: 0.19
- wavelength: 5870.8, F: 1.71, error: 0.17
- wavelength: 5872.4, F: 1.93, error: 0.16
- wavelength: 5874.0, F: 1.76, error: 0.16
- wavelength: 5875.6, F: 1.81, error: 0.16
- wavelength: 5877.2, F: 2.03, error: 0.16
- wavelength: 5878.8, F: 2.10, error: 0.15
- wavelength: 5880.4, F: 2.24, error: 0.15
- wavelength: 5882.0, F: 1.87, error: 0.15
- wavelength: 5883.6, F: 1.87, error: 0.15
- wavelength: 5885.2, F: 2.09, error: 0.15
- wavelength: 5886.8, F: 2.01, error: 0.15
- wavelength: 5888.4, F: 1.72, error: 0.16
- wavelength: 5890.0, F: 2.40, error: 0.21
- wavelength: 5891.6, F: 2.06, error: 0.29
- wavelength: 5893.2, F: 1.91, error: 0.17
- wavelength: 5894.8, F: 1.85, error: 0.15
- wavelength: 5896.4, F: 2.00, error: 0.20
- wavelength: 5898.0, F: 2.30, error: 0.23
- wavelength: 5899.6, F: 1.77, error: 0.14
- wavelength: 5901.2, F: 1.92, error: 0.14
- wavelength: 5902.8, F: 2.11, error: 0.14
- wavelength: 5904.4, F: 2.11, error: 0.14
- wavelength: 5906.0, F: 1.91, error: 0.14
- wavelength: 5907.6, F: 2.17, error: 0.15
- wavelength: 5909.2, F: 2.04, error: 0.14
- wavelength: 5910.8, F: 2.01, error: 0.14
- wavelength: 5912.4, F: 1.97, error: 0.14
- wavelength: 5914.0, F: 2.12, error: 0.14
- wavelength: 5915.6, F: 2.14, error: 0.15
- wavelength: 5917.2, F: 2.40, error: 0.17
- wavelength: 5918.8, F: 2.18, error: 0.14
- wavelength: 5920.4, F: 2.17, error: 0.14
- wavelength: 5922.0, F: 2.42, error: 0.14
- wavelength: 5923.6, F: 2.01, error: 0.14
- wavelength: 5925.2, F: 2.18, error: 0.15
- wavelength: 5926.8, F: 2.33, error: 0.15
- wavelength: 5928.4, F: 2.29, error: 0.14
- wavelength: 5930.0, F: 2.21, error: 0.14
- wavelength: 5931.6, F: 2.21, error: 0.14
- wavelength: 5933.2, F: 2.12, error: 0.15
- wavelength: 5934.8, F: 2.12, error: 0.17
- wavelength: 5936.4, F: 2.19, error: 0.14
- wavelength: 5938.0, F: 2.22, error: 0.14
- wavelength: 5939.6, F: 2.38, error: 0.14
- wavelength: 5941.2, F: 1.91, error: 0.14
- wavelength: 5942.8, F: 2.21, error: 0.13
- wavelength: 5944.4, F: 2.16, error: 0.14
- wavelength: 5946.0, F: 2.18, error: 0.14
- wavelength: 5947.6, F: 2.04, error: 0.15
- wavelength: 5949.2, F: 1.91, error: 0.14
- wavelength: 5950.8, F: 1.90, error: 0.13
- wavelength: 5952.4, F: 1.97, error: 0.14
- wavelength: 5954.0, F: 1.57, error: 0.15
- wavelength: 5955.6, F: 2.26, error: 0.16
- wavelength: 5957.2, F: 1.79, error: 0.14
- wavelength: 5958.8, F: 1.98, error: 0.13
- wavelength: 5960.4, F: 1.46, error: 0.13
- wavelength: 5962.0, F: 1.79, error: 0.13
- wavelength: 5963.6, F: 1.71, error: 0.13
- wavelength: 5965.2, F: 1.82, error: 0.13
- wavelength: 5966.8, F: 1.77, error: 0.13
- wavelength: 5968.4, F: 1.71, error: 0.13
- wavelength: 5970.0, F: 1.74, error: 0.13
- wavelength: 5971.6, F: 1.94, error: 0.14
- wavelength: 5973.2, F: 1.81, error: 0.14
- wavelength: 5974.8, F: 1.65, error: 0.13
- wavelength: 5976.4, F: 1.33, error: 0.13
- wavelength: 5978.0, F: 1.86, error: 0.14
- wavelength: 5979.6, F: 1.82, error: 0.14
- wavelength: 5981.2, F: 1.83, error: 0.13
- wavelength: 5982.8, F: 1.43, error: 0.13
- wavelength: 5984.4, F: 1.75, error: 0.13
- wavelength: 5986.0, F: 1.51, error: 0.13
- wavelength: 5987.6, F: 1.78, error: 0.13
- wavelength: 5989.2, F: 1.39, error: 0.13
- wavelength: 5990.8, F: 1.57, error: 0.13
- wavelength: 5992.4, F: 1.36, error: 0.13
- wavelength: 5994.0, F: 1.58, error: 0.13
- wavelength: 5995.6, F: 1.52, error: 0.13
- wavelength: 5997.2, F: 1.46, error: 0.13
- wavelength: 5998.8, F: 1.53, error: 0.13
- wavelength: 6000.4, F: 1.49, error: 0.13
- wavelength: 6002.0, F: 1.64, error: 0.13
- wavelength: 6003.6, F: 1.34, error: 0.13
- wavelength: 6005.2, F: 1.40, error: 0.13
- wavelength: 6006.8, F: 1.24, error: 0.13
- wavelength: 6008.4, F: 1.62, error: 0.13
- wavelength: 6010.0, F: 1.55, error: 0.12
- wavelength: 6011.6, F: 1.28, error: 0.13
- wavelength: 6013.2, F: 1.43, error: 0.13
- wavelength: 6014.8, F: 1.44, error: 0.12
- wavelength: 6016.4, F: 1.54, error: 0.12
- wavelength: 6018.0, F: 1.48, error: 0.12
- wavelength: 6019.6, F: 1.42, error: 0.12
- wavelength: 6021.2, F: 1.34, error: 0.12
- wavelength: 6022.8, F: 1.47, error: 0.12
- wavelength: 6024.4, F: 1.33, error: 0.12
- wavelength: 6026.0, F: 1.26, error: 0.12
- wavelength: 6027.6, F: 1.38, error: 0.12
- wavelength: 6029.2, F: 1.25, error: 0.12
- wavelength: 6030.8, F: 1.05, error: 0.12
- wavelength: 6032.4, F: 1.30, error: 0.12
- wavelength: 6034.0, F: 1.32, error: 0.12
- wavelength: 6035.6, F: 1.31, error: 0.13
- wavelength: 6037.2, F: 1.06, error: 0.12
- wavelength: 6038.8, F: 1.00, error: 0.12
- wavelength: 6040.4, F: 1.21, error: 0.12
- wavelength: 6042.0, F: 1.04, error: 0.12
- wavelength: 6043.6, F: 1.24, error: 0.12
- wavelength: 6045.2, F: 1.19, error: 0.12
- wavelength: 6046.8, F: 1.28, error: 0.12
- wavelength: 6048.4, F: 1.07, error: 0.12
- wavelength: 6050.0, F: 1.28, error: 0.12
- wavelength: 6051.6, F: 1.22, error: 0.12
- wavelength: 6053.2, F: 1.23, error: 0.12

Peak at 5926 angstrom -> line C III]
